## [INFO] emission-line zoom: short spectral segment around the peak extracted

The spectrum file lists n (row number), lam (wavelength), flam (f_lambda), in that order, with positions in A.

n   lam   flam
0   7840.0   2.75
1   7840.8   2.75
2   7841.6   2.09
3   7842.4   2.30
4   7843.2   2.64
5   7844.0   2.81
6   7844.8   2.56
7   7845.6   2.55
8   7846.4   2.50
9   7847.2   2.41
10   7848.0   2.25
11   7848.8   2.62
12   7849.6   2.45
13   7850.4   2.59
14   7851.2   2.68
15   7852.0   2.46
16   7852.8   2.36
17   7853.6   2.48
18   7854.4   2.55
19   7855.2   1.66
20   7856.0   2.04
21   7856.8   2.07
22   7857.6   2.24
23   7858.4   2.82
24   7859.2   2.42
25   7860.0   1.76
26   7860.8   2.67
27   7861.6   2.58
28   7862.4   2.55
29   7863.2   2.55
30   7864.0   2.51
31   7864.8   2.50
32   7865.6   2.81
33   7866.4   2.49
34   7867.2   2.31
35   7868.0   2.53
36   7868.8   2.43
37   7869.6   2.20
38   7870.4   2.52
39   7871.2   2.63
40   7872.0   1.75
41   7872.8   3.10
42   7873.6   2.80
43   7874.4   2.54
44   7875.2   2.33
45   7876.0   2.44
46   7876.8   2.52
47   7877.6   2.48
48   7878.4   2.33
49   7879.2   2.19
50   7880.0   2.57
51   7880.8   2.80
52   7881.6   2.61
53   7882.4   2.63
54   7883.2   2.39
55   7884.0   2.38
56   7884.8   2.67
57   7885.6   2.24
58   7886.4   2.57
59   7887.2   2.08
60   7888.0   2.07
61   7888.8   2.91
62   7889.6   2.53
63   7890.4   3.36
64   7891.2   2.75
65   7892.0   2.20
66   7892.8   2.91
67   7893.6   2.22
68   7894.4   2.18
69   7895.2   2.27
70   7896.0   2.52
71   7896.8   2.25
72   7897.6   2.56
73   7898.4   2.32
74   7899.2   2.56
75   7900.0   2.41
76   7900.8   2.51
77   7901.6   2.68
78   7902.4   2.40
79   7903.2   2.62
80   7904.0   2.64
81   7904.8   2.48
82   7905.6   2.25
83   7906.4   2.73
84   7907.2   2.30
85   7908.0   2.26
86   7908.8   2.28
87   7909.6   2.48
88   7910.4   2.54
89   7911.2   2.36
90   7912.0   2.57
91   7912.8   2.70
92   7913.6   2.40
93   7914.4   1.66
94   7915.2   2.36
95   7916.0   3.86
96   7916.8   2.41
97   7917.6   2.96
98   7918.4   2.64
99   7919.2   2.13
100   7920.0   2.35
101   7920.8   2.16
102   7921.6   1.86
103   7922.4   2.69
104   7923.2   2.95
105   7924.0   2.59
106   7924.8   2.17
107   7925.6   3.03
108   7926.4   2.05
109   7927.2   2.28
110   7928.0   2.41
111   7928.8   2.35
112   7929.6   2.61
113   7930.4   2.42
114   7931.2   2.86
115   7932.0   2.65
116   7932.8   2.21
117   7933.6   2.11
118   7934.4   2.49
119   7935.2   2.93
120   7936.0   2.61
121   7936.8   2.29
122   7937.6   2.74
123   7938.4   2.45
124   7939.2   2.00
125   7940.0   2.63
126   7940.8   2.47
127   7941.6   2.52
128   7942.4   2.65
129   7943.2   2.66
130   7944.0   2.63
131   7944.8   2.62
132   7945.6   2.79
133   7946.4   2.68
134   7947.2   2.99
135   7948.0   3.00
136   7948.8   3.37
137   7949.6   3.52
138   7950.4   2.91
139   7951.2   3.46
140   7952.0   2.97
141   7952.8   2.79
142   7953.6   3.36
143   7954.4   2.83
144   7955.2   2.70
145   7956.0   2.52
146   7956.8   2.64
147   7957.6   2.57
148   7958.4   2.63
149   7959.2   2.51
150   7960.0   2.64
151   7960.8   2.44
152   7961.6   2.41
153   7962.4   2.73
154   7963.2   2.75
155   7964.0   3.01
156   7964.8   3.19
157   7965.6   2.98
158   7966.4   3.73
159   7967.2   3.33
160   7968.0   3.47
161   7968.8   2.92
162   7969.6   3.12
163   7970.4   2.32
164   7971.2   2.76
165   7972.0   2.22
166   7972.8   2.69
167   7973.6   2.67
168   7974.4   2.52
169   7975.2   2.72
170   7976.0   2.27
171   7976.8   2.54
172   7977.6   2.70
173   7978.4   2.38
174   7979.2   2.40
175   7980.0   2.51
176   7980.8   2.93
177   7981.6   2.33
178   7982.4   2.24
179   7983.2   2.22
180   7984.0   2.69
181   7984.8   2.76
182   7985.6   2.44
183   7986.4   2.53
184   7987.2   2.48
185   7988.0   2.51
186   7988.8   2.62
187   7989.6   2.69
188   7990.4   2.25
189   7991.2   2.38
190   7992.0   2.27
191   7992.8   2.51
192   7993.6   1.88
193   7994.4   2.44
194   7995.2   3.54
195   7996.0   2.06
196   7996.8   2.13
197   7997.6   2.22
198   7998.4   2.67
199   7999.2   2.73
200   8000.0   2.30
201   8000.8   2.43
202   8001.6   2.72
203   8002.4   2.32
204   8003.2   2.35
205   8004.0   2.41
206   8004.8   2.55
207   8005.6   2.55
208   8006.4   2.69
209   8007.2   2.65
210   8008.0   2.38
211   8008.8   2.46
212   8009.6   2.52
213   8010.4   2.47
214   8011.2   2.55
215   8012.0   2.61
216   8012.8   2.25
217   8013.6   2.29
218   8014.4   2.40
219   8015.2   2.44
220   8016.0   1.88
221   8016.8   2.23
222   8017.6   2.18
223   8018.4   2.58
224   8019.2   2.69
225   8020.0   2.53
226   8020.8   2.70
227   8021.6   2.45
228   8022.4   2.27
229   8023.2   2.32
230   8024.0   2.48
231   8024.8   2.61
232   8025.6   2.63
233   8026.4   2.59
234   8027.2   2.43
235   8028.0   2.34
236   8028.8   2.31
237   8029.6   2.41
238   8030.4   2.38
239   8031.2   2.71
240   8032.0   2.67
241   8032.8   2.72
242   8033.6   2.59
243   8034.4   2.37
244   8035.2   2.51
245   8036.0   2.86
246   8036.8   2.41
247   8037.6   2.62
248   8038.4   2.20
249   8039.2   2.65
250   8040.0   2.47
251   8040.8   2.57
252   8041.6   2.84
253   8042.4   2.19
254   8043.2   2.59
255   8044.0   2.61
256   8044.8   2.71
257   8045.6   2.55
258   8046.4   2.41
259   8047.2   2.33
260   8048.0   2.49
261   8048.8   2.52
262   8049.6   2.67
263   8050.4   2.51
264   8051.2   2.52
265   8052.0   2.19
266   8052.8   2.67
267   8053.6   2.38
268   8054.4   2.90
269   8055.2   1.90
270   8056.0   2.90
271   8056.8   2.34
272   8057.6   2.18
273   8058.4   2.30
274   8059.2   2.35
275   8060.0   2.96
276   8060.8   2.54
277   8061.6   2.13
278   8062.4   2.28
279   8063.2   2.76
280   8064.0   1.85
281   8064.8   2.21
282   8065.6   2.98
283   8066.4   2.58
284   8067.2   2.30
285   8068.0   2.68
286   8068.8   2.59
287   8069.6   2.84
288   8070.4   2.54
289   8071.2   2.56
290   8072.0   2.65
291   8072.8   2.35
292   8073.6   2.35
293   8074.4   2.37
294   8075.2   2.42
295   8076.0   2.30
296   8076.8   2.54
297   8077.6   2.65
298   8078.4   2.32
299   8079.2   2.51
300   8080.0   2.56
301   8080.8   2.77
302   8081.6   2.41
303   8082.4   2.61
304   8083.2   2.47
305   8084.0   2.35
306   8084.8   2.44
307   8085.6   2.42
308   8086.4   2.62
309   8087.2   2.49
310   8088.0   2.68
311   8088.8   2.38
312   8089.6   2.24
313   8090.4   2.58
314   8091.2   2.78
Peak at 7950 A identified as [S II]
